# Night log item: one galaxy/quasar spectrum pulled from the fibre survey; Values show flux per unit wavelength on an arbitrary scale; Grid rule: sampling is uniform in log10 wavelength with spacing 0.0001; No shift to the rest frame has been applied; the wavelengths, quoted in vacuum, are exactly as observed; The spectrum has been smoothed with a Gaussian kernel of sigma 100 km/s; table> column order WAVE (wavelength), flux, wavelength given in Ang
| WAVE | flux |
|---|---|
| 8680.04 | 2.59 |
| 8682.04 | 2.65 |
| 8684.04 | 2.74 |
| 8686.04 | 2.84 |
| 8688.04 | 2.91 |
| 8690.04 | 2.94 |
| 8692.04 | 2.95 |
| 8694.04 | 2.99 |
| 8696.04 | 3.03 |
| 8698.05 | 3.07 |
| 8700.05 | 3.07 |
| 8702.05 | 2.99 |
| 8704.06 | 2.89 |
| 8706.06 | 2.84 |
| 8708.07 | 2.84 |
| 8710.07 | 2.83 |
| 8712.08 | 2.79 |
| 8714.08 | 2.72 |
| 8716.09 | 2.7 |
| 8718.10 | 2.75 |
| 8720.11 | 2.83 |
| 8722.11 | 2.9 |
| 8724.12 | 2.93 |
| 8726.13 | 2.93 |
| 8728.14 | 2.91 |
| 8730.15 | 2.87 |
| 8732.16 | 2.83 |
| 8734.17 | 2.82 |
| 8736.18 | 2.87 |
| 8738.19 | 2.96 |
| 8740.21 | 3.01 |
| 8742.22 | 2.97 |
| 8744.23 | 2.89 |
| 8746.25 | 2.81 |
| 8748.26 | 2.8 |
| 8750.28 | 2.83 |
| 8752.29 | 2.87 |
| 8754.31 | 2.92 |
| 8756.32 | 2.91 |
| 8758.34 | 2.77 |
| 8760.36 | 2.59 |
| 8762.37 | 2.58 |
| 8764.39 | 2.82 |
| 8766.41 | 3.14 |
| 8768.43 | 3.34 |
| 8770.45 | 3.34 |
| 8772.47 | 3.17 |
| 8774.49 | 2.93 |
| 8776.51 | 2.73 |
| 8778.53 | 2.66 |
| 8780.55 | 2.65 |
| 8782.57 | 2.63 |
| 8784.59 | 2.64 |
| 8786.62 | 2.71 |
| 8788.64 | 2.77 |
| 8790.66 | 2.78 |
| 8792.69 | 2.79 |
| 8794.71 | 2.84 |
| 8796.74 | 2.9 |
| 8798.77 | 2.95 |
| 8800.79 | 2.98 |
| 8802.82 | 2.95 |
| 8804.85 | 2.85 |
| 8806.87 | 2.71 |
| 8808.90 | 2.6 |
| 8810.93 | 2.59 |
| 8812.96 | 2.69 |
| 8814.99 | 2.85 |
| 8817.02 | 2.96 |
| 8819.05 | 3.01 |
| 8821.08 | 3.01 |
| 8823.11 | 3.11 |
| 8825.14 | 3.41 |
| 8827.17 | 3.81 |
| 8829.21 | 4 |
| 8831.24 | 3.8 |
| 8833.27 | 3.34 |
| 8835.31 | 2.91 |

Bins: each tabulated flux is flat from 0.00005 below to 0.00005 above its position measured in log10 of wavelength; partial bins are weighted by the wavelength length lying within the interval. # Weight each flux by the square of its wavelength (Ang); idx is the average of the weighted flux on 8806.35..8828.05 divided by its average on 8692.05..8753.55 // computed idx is 1.05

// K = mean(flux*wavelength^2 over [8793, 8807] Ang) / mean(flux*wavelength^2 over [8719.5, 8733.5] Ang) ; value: 1.02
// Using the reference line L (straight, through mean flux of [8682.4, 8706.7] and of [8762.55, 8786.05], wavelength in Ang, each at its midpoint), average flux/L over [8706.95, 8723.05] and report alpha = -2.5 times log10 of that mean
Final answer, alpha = 0.05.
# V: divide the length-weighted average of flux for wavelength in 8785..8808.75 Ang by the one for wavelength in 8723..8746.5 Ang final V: 1.0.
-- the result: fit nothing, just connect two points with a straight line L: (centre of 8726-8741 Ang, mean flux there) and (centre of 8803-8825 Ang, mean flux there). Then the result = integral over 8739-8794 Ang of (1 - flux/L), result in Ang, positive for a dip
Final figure 0.6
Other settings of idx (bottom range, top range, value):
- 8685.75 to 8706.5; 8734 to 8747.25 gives 0.99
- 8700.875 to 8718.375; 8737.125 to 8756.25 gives 1.04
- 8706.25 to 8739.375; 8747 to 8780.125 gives 1.03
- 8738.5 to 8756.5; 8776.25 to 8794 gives 0.95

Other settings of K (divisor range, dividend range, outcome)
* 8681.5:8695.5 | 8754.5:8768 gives 1.00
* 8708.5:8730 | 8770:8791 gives 1.01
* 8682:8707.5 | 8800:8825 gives 1.01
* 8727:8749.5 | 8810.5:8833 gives 1.14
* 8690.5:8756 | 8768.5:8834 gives 1.05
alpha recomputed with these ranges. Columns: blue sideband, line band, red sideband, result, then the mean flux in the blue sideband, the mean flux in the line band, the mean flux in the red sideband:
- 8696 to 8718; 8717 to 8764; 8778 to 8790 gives -0.02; 2.88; 2.85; 2.68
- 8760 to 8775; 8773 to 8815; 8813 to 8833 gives 0.14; 3.01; 2.77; 3.3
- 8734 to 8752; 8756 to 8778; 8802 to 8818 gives -0.03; 2.89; 2.93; 2.77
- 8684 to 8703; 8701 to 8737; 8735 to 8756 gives 0.03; 2.96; 2.85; 2.89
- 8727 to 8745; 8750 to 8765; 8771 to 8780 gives 0.04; 2.9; 2.78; 2.89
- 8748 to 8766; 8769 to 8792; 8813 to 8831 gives 0.05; 2.8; 2.83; 3.26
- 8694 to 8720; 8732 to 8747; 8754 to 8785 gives -0.01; 2.88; 2.9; 2.87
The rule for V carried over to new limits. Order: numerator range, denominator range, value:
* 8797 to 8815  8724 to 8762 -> 0.98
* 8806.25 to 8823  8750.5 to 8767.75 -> 0.99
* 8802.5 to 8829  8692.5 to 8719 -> 1.04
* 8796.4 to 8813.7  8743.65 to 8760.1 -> 0.99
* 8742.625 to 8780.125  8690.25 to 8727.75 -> 1.00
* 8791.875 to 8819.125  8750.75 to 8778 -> 0.97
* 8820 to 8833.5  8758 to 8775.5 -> 1.18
